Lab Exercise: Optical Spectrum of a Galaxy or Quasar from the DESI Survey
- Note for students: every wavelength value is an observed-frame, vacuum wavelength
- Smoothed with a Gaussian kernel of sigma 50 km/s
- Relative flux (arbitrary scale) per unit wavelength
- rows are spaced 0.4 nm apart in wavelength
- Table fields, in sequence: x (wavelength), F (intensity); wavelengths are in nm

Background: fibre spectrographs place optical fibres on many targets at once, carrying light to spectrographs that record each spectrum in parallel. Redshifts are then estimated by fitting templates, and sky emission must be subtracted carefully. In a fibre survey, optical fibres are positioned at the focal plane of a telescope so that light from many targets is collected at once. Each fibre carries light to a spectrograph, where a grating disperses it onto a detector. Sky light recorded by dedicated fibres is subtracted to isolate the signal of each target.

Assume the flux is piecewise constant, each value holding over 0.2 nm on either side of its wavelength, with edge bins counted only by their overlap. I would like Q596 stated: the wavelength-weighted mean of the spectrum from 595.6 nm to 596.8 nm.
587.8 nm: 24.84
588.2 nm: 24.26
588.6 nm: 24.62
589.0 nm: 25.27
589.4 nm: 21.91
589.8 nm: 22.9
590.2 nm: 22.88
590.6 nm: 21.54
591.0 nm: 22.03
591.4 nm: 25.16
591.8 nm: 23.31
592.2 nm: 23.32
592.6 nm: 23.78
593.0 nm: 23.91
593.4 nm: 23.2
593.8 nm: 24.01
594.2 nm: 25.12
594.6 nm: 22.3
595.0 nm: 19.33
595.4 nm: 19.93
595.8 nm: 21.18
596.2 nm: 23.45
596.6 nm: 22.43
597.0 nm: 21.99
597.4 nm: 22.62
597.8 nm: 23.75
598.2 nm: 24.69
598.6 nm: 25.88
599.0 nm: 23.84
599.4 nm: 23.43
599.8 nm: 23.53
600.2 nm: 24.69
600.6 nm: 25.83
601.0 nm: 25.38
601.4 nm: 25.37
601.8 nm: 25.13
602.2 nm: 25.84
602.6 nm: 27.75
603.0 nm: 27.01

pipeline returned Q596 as 22.4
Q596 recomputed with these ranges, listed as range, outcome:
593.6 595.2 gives 22.7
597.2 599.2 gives 24.2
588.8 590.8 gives 22.9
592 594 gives 23.6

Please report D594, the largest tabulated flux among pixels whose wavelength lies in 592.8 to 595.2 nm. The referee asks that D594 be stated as 25.12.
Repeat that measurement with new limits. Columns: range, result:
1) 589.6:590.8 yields 22.9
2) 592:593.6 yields 23.91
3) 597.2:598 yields 23.75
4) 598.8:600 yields 23.84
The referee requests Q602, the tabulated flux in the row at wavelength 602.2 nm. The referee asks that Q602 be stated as 25.84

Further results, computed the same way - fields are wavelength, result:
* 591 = 22.03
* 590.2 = 22.88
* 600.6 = 25.83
